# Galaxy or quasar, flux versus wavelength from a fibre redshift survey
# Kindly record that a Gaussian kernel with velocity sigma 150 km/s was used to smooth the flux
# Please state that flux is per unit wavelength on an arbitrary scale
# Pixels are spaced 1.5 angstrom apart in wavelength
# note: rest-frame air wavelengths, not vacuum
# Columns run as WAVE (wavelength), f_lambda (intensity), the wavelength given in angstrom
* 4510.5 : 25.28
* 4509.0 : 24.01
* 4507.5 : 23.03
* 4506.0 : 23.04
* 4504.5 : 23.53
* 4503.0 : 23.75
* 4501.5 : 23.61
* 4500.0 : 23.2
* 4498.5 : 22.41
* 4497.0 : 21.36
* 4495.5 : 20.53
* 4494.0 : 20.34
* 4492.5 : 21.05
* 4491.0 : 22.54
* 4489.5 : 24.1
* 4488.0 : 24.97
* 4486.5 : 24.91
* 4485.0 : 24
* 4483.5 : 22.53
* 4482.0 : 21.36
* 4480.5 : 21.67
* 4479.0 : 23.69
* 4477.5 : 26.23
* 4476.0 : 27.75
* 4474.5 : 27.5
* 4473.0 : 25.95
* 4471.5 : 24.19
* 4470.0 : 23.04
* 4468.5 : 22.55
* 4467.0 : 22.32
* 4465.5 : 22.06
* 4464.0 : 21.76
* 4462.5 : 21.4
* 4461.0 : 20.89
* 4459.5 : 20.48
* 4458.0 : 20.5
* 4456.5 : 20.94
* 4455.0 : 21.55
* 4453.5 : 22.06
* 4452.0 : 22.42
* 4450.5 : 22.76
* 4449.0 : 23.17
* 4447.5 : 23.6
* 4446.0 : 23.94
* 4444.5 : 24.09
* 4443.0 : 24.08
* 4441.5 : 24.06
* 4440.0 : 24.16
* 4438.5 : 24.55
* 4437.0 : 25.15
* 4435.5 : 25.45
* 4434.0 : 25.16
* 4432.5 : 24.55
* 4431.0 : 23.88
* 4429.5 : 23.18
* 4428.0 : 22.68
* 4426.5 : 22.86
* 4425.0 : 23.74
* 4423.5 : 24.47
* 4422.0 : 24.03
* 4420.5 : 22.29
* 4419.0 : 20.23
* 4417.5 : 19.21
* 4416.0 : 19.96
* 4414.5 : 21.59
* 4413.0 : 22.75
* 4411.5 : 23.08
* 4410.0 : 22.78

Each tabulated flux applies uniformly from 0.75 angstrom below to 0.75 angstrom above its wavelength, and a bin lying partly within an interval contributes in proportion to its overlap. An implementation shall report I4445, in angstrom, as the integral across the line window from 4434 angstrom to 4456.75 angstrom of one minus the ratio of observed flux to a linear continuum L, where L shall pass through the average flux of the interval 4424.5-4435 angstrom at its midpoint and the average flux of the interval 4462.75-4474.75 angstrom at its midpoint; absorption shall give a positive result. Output 0.0 angstrom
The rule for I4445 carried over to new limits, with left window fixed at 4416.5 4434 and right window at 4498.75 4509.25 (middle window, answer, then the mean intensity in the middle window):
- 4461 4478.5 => -0.6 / 23.9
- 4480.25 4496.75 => 0.5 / 22.5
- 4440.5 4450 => -0.3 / 23.8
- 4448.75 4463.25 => 1.0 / 21.6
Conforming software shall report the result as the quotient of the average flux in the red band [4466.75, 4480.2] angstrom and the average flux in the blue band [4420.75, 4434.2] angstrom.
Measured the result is 1.04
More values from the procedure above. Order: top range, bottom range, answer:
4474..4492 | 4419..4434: 1.03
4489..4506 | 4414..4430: 1.01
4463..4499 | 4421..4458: 0.99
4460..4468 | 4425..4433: 0.93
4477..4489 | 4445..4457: 1.04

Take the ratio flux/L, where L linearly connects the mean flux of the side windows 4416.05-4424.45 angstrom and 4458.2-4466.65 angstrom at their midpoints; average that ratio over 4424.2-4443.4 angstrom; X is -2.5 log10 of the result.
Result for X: -0.114 mag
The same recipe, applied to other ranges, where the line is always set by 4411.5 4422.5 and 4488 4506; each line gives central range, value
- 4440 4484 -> -0.05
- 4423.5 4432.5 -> -0.09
